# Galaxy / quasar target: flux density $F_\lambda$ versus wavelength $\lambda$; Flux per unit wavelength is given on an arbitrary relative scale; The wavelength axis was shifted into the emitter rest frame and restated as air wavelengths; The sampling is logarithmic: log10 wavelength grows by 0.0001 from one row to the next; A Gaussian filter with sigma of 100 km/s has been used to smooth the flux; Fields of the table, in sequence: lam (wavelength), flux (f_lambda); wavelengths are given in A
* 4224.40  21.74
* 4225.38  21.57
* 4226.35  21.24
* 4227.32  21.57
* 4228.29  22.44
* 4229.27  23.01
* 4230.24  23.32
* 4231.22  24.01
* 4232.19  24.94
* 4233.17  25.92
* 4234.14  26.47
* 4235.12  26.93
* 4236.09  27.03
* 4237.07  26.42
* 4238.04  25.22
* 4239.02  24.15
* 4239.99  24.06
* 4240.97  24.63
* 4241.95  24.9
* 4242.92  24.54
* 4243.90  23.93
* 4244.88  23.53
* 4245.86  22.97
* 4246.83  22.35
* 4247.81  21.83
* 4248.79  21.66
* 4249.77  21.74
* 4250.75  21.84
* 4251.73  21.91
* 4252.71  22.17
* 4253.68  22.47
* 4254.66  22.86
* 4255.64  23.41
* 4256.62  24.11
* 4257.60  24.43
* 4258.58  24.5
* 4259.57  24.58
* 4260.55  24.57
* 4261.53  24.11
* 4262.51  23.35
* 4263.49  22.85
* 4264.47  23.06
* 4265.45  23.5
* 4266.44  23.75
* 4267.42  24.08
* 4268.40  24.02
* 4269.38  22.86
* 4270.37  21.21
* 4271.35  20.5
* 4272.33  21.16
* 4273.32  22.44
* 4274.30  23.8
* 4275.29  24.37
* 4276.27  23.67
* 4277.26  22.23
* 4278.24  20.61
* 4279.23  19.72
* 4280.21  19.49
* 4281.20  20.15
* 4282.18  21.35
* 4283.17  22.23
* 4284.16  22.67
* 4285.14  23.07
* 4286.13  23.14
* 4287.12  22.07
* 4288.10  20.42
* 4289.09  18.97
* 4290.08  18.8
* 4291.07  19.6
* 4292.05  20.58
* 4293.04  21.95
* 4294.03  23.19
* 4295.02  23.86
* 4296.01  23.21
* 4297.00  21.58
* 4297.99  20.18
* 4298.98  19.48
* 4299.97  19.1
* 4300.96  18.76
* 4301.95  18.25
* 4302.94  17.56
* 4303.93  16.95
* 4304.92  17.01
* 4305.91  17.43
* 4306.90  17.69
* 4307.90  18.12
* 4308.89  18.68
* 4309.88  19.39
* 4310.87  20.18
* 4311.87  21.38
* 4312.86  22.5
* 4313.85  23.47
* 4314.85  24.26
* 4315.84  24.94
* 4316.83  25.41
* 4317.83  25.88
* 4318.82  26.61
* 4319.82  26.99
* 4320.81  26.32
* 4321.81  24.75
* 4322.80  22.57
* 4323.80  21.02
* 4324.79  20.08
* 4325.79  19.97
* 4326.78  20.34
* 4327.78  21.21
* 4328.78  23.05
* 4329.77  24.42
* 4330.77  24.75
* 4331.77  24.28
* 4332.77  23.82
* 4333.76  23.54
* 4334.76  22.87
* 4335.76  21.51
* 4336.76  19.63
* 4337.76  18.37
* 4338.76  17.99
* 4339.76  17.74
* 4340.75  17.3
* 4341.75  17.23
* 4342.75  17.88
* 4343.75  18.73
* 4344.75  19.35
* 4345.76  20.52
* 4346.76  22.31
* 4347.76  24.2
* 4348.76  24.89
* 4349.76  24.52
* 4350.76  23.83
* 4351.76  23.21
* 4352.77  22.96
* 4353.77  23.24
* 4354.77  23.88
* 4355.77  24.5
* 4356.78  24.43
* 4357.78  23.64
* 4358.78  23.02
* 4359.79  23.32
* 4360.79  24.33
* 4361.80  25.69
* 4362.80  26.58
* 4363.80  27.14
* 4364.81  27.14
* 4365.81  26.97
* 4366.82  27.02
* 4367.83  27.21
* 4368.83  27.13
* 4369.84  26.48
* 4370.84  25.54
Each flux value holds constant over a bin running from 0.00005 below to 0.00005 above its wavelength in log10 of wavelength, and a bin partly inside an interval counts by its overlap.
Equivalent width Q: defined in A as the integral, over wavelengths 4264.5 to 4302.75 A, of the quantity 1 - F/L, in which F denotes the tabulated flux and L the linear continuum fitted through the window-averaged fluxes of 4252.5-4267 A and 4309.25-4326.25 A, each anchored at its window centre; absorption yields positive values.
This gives 3.1 A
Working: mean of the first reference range 23.6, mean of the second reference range 23.2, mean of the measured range 21.6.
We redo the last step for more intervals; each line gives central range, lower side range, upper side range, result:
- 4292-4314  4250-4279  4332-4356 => 2.26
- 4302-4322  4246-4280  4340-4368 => 1.23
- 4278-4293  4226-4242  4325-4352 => 1.34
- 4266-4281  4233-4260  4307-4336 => 0.83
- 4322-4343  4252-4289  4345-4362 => 2.07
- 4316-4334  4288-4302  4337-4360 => -2.13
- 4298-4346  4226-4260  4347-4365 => 6.31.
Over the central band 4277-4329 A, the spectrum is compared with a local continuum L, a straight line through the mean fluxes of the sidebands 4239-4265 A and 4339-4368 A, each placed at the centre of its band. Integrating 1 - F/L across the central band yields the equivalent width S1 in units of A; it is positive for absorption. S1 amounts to 4.4 A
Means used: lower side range 23.3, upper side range 23.1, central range 21.3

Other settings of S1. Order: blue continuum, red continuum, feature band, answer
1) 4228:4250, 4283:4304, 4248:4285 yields -0.3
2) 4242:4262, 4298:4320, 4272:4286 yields 0.1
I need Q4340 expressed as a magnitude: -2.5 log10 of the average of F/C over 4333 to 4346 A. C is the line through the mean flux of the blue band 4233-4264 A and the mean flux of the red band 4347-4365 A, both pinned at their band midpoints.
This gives 0.24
